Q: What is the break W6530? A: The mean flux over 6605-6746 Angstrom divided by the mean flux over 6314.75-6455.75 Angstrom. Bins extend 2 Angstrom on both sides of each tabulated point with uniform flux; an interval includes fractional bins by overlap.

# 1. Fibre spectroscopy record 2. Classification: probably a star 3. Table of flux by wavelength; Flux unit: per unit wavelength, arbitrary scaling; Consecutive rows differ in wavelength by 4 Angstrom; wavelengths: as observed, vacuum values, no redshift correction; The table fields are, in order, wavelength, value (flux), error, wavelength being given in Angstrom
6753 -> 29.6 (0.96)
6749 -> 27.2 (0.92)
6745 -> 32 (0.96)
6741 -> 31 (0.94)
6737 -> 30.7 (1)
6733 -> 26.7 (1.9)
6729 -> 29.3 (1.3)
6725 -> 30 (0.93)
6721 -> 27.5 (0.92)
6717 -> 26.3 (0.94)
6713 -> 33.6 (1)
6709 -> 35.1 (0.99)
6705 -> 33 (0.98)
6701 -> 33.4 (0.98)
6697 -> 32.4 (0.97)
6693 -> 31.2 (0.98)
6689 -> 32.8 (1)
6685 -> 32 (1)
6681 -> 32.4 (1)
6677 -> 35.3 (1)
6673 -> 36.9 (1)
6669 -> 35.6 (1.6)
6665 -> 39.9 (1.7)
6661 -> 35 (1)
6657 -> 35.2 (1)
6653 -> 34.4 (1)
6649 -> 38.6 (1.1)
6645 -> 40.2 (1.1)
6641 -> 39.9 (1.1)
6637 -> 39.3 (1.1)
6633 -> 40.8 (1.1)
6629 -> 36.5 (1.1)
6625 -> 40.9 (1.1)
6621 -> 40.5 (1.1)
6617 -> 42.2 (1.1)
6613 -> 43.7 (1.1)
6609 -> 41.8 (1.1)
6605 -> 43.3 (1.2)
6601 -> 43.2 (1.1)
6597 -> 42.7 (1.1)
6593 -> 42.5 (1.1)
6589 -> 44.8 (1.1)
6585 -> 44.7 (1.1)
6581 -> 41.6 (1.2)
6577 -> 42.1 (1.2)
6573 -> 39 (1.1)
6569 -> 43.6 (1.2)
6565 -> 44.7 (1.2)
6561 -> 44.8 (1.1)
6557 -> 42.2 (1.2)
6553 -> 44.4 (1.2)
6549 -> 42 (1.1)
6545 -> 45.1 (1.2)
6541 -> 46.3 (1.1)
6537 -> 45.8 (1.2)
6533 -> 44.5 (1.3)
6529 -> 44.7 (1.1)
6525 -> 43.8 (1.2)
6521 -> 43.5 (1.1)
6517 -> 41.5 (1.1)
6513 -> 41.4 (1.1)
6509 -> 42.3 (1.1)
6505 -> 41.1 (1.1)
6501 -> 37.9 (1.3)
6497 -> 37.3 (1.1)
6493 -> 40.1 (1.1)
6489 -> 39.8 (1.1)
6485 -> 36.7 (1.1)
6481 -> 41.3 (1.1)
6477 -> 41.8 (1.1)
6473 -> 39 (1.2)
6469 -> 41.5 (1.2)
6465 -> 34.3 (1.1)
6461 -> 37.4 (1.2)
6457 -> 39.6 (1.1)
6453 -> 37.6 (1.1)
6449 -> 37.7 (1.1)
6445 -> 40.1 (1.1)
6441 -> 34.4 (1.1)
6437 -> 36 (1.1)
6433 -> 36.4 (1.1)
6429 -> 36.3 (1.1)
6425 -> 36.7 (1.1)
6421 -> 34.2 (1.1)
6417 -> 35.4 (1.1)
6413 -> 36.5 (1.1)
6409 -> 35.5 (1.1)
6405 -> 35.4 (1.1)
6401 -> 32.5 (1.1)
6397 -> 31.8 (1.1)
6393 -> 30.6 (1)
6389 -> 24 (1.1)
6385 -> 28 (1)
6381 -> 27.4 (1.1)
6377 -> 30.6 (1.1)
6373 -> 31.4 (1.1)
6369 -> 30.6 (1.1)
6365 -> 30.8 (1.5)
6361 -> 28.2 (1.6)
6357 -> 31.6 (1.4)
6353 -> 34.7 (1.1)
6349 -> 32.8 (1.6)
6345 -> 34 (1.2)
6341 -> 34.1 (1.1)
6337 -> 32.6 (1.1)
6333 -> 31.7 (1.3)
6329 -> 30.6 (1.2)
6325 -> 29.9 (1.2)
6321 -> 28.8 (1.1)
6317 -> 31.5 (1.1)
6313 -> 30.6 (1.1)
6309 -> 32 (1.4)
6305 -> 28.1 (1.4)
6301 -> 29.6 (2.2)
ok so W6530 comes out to 1.07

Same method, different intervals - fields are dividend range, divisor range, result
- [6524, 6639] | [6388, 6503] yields 1.17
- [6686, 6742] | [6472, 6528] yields 0.76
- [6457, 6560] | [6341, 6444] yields 1.27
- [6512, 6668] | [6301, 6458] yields 1.28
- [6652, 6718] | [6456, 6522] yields 0.85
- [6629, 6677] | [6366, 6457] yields 1.12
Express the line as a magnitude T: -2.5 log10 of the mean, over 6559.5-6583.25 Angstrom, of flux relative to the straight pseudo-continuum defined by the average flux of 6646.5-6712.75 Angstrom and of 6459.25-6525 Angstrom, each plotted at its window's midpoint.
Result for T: -0.13 mag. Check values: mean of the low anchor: 39.9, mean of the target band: 42.6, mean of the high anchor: 34.6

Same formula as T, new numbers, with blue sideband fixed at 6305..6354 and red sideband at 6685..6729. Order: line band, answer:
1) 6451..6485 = -0.23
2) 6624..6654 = -0.23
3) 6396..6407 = -0.06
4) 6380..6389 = 0.18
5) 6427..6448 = -0.16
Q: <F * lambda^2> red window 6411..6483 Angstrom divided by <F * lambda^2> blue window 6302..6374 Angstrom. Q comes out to 1.24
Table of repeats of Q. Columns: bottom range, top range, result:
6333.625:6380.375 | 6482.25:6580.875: 1.40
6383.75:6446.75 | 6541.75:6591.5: 1.33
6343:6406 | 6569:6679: 1.40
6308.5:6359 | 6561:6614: 1.46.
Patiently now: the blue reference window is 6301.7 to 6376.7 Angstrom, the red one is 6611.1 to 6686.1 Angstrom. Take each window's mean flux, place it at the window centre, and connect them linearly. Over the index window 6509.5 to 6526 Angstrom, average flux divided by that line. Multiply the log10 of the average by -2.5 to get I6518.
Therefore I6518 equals -0.21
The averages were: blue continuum 31.3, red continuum 37.9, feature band 42.5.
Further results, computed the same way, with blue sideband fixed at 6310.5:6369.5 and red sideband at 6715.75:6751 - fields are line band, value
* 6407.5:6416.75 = -0.157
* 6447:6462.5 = -0.231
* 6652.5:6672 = -0.223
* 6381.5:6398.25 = 0.104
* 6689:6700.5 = -0.103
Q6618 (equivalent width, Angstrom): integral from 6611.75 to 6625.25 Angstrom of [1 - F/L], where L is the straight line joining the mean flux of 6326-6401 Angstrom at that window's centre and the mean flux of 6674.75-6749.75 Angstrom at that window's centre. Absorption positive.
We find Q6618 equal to -4.6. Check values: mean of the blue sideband 30.9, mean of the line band 41.8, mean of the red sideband 31.2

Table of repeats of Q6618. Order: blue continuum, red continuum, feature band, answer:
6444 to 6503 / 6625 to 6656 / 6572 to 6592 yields -2.05 Angstrom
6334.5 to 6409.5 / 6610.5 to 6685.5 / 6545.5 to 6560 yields -3.06 Angstrom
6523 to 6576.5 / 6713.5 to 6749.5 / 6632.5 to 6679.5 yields -2.81 Angstrom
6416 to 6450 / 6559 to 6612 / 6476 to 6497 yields -0.50 Angstrom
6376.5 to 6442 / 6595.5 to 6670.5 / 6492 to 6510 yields -1.91 Angstrom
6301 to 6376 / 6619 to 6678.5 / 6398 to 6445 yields -3.48 Angstrom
